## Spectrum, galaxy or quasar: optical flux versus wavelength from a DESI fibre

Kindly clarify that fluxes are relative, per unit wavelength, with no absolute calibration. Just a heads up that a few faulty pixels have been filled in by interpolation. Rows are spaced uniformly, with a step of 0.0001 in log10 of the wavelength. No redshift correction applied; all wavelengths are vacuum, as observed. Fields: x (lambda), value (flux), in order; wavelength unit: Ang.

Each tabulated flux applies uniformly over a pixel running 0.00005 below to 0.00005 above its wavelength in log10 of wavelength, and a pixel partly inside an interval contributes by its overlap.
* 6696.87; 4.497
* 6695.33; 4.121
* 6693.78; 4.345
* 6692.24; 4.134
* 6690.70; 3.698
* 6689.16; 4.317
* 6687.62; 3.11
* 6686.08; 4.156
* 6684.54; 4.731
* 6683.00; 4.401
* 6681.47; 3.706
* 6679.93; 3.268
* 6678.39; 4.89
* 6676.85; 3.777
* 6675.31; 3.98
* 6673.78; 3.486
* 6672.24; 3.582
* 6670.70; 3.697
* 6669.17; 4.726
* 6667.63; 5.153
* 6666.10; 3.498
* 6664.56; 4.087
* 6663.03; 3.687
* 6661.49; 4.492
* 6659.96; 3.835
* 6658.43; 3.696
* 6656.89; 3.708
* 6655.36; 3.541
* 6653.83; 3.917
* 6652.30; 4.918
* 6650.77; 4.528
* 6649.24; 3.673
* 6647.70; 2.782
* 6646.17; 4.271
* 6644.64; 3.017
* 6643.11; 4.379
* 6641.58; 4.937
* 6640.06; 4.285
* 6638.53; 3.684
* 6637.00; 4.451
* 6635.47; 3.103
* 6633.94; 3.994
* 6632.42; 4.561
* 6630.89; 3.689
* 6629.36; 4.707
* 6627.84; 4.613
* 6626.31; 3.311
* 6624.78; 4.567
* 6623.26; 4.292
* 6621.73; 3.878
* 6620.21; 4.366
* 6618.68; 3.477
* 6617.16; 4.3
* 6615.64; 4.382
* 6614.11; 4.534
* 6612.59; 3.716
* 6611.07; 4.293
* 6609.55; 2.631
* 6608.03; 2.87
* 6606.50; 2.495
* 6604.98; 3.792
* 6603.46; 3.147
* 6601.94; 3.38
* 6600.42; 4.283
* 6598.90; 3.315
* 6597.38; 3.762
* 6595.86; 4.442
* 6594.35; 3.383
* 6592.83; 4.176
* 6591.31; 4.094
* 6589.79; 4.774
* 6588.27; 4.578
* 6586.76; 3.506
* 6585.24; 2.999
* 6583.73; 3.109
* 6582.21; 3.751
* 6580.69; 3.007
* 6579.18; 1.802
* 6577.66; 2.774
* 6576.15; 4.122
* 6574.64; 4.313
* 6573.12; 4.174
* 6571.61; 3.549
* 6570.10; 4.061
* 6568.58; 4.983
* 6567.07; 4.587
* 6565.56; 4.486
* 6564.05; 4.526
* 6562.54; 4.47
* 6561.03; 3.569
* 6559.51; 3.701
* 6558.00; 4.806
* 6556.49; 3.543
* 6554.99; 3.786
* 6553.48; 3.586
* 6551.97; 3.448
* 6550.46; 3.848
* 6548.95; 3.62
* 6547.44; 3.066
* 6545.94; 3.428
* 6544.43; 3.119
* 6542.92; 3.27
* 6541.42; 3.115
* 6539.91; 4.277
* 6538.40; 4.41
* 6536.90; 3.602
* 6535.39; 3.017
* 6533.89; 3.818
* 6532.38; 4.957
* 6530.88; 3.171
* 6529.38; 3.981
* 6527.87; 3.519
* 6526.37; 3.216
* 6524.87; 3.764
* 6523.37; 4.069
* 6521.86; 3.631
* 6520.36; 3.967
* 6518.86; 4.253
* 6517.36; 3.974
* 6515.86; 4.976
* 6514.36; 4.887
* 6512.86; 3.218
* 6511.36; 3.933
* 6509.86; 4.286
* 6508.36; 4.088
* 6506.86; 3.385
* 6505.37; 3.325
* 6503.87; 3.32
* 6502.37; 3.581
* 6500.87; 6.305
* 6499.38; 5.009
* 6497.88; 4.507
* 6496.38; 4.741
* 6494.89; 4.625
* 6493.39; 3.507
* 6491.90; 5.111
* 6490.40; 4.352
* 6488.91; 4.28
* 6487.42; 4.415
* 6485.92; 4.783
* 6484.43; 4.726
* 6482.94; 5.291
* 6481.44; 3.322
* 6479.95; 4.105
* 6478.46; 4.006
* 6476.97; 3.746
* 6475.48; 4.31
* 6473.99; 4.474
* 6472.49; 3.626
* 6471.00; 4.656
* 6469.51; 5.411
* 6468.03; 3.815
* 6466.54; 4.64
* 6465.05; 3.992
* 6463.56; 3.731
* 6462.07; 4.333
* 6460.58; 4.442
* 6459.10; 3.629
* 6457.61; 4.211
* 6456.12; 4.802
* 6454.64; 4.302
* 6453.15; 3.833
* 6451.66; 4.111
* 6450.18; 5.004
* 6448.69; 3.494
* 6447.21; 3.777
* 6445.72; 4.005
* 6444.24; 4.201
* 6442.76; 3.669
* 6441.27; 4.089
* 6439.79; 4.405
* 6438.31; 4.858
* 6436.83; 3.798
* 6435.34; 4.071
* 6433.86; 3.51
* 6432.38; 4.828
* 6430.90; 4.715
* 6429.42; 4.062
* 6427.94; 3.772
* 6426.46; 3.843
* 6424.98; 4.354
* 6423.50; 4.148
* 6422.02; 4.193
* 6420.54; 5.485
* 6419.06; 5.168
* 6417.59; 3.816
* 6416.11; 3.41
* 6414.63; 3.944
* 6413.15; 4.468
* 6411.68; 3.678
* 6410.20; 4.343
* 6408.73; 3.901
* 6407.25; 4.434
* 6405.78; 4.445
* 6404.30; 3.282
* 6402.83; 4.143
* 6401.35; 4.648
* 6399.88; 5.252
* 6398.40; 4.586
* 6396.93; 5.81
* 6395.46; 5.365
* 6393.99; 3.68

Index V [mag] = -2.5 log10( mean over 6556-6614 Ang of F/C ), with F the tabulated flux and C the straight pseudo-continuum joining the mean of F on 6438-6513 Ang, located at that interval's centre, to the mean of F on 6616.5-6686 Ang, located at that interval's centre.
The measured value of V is 0.09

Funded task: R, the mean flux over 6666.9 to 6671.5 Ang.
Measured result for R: 4.51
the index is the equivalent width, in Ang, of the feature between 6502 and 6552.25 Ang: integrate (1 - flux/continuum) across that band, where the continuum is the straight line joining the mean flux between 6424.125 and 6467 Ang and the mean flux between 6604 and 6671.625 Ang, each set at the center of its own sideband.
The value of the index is 3.9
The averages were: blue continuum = 4.15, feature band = 3.75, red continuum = 3.96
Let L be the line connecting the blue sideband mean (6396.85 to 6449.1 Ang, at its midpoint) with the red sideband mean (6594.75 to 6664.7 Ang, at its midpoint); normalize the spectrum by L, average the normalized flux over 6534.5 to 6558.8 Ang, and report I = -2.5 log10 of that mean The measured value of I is 0.12 mag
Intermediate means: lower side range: 4.22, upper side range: 3.9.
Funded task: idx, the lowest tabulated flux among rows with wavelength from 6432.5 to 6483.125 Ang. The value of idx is 3.322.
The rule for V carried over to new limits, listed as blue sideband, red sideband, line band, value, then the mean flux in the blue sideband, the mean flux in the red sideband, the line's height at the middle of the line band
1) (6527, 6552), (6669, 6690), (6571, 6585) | 0.103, 3.63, 3.97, 3.72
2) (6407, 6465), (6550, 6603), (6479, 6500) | -0.110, 4.17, 3.84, 4.05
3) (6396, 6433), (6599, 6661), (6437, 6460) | 0.033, 4.35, 3.9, 4.28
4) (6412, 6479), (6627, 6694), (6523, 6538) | 0.114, 4.2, 4.02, 4.13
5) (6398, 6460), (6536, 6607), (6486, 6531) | -0.049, 4.21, 3.75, 3.95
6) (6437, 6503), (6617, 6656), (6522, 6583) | 0.117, 4.32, 4.05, 4.18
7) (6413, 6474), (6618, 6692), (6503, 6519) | 0.052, 4.21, 4.01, 4.15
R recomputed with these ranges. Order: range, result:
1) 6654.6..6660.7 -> 3.69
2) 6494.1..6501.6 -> 5.03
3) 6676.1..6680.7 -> 3.97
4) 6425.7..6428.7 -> 3.81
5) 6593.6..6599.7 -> 3.73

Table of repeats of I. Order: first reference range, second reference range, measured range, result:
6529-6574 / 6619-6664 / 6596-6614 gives 0.13 mag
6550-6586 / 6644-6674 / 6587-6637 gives -0.01 mag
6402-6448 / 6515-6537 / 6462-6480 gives -0.05 mag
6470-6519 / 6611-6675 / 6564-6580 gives 0.07 mag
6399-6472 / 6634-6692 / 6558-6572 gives -0.05 mag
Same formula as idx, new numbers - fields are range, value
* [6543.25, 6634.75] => 1.802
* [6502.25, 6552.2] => 3.017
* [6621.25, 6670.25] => 2.782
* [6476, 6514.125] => 3.218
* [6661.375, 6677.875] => 3.486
